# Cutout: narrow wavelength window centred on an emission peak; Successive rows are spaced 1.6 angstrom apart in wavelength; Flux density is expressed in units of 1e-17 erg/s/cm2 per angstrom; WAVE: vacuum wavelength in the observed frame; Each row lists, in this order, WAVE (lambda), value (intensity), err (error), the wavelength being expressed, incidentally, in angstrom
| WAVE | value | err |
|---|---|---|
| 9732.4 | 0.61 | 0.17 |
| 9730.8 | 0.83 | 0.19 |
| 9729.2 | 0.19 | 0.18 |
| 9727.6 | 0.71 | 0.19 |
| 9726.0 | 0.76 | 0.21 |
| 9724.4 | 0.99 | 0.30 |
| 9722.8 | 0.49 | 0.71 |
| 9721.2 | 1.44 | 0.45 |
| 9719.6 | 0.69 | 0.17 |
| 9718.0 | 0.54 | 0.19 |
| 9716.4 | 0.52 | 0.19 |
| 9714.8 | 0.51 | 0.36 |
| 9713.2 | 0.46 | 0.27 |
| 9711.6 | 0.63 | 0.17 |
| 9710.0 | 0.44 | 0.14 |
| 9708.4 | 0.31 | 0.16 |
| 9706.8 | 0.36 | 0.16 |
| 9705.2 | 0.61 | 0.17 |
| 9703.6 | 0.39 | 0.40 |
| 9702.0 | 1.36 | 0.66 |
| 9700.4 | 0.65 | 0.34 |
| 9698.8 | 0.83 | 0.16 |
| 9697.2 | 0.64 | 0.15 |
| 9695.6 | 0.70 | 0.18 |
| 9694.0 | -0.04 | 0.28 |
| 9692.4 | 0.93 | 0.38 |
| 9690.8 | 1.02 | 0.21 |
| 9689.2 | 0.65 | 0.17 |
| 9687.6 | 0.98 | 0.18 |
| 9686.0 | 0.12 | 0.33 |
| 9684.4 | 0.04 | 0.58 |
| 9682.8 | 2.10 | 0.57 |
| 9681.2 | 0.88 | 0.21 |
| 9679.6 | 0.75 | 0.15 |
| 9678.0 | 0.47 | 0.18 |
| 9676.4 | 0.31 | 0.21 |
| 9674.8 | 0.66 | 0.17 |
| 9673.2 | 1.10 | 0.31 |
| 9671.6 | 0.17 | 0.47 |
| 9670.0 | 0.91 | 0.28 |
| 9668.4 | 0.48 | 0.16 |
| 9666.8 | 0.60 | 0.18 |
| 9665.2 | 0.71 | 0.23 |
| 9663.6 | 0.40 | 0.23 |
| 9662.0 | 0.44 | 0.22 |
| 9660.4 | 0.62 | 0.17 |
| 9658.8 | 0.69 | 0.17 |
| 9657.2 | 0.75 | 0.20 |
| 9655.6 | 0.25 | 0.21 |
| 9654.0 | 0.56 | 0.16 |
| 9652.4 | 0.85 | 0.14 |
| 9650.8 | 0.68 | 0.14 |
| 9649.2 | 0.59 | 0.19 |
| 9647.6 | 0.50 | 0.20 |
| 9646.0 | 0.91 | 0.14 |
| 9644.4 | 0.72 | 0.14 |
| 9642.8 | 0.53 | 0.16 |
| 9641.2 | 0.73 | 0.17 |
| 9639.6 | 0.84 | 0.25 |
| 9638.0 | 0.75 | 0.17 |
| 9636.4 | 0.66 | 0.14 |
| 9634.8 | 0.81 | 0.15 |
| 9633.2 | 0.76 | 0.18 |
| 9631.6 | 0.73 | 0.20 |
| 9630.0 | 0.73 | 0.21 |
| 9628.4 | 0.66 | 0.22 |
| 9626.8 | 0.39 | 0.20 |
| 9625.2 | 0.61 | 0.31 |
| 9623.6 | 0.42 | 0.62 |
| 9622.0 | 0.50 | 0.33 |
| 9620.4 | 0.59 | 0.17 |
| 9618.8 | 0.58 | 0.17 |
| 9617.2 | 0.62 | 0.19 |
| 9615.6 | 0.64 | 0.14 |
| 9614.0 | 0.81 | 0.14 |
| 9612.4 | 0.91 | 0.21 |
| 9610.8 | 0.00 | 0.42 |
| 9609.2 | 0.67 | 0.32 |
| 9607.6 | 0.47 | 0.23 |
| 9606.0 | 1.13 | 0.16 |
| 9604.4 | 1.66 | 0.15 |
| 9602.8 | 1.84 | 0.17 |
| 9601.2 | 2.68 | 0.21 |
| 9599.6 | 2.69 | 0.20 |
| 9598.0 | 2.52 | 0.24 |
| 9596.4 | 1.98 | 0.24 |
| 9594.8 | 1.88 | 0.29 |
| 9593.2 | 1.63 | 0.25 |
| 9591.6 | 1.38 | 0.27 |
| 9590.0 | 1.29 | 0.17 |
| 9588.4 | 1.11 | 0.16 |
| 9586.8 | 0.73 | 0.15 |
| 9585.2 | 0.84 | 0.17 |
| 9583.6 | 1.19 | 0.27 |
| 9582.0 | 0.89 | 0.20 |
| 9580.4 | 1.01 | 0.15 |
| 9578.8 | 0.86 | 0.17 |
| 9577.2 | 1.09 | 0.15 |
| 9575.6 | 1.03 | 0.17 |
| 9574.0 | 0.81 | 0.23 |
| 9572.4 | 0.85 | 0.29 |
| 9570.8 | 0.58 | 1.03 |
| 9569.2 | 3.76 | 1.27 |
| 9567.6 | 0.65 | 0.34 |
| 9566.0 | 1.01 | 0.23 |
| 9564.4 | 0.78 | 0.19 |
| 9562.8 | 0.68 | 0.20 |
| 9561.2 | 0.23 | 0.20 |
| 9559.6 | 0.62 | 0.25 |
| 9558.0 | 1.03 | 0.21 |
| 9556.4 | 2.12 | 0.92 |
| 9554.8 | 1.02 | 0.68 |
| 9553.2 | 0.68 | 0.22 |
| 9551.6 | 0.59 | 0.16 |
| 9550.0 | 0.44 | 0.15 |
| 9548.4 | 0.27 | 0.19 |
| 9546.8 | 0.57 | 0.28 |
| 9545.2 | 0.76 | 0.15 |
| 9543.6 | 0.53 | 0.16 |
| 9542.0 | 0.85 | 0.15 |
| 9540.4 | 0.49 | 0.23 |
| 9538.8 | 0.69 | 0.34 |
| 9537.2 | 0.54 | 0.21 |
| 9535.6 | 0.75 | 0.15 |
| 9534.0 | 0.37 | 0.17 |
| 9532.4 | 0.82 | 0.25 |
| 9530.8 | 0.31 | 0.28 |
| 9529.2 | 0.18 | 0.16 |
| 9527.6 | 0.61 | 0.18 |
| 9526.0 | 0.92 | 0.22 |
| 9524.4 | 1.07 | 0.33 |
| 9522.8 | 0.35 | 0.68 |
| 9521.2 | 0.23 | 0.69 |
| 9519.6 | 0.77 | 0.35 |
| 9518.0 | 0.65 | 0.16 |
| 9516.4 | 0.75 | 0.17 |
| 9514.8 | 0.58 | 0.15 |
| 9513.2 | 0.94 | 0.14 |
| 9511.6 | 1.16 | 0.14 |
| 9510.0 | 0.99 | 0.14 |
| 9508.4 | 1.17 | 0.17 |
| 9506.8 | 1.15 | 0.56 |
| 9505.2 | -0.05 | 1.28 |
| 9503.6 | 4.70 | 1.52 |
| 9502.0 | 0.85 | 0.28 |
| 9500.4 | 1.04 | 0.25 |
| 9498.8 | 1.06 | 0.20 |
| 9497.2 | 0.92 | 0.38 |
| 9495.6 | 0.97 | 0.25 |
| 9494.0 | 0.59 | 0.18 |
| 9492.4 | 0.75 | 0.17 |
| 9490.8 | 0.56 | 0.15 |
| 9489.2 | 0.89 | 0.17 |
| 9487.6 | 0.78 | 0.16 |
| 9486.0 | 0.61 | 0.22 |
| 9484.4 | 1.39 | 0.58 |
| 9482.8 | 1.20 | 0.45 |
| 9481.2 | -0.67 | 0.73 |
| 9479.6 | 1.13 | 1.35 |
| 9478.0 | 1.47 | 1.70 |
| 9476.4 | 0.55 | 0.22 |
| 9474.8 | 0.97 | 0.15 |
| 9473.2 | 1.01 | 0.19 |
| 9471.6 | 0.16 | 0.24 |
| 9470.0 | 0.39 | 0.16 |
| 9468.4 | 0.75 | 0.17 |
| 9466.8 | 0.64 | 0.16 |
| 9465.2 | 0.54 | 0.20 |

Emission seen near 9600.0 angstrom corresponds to [O III]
